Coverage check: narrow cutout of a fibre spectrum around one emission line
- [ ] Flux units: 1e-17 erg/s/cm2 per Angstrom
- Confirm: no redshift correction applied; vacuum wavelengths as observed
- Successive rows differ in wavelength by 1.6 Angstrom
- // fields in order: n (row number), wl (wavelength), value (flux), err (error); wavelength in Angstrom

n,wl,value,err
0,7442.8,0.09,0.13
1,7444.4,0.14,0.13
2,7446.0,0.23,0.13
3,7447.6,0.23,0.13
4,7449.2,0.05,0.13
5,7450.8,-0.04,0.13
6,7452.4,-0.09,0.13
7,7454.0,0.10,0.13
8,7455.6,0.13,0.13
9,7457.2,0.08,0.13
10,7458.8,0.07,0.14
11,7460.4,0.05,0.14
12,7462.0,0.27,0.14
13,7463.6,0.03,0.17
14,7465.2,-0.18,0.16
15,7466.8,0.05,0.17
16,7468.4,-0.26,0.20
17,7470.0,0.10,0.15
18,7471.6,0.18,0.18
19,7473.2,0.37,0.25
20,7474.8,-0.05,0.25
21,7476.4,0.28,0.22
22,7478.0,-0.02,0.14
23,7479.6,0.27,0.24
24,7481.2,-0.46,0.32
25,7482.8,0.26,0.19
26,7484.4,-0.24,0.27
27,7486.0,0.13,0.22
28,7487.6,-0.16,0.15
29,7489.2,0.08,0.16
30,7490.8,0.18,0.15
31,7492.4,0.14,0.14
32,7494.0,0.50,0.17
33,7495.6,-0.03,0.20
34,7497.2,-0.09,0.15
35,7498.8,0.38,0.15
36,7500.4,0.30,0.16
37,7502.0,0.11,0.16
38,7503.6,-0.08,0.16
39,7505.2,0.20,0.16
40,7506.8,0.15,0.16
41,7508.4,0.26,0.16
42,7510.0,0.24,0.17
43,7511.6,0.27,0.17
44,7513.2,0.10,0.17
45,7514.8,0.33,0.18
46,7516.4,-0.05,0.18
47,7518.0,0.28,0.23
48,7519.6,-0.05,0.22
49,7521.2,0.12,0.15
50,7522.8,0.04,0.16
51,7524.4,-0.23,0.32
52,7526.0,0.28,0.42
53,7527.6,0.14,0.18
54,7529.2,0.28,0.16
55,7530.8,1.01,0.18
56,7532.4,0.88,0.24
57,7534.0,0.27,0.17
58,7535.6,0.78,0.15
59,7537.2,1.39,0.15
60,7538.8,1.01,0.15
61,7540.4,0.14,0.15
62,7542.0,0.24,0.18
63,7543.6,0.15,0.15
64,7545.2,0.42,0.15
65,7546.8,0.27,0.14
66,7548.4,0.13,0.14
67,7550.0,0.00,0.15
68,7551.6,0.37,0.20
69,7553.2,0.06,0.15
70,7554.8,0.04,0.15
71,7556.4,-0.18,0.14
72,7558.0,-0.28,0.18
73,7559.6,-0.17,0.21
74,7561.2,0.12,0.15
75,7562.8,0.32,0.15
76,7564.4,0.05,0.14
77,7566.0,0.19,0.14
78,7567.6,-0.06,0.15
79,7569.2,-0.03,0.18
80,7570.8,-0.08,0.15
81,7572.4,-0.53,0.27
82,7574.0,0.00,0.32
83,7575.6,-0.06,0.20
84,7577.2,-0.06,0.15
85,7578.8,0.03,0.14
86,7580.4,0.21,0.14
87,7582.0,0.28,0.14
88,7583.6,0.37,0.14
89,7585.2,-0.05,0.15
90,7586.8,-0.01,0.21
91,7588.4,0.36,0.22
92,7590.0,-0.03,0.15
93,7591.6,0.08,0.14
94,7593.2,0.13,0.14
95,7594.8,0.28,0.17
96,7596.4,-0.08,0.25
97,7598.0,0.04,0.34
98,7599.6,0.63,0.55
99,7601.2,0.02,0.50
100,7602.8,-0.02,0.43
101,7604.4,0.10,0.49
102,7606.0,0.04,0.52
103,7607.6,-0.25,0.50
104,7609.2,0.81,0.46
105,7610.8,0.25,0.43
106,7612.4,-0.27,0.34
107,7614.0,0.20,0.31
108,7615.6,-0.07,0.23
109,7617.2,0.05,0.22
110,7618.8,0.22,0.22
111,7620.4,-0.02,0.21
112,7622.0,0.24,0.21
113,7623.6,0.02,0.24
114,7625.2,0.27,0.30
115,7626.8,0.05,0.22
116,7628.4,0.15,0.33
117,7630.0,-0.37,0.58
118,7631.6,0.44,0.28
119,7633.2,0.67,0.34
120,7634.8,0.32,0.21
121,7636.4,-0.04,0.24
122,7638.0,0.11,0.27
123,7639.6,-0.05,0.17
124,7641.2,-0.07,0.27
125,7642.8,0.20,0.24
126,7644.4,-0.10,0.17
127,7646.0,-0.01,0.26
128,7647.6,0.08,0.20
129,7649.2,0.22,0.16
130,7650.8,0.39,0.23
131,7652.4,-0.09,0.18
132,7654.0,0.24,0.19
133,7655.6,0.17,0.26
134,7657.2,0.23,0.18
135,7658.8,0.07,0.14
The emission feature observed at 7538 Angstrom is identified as [O II] 3727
